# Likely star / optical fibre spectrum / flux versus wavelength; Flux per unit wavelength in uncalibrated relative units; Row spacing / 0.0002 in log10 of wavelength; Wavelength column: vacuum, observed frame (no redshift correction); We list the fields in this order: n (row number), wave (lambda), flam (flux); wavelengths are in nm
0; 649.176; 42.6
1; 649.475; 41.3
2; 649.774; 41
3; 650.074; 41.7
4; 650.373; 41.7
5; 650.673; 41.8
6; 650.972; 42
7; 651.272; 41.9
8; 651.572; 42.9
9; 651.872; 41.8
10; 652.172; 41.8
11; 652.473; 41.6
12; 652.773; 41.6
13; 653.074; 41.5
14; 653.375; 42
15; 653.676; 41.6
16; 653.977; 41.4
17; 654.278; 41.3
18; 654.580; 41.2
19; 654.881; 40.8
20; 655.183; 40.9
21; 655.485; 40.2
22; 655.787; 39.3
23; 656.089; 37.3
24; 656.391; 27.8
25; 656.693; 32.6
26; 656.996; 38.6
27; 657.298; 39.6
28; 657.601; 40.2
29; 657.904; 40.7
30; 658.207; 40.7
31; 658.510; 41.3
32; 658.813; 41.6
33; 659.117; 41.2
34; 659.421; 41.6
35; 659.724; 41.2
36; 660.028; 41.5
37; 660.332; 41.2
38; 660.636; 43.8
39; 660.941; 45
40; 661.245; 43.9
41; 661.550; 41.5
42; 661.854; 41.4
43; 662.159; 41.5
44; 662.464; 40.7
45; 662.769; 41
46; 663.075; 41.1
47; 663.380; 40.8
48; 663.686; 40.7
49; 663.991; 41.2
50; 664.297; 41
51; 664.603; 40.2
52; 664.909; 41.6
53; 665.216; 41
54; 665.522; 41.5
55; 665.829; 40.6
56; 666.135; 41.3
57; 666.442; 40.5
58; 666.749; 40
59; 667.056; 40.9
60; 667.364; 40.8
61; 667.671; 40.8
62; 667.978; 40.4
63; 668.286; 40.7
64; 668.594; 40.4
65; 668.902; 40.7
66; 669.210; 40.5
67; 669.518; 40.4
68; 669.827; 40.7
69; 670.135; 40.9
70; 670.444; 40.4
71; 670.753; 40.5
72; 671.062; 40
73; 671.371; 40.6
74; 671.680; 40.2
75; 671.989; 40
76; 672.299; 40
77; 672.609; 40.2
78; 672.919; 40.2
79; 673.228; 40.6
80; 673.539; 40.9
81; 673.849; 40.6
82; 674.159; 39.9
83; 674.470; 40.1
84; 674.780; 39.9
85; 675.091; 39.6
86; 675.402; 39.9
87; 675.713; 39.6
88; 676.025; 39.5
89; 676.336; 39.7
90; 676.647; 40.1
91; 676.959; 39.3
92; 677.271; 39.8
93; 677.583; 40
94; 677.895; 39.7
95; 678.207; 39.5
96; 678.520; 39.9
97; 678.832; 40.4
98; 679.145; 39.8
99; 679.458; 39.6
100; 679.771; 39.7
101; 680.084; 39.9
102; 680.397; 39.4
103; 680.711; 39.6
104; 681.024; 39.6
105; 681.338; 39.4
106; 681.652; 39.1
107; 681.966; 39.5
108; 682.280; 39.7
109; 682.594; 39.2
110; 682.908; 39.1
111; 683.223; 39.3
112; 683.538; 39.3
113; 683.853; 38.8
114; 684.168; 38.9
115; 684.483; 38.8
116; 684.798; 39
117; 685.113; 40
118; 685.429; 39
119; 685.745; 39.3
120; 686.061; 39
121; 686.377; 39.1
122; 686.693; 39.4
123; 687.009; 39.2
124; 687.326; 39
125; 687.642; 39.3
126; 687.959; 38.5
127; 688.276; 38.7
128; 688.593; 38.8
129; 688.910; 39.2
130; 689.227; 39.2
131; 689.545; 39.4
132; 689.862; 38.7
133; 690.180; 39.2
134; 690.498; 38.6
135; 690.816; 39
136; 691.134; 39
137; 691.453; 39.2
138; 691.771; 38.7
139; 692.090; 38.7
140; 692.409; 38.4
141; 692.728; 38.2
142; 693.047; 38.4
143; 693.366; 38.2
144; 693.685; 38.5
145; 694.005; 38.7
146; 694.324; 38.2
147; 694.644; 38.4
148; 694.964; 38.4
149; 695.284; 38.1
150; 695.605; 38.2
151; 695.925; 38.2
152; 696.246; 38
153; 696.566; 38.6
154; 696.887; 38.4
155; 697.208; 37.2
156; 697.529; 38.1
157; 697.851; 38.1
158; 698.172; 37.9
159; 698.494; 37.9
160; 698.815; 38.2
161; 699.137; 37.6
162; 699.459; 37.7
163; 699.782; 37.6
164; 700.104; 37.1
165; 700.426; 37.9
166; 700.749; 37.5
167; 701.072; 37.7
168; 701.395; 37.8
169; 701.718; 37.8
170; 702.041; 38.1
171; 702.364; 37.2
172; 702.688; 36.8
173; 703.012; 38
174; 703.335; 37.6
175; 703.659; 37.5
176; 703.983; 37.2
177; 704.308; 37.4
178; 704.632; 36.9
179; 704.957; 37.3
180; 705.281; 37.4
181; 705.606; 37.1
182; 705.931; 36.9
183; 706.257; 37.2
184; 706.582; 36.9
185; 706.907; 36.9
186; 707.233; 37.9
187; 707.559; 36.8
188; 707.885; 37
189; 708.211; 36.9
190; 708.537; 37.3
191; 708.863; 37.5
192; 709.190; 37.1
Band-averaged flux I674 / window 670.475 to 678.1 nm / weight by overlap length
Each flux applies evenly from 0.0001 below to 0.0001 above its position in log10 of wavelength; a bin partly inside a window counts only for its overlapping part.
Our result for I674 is 40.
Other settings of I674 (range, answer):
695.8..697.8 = 38.1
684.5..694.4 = 38.9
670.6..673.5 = 40.3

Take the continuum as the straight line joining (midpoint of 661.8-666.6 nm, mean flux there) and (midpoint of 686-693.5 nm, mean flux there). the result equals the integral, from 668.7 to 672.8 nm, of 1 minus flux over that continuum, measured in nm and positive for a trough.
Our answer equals 0.01 nm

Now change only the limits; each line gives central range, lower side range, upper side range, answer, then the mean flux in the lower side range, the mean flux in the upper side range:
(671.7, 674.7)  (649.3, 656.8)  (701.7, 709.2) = -0.081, 40.4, 37.3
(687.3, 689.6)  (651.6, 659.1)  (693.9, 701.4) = -0.035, 40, 38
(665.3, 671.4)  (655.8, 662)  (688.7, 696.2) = -0.142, 40.1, 38.6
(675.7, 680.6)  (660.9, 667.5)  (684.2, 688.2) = 0.017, 41.2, 39.1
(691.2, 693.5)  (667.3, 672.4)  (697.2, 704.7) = -0.009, 40.5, 37.6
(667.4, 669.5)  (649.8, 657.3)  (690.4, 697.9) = -0.055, 40.2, 38.4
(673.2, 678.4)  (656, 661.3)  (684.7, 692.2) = -0.062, 40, 39.1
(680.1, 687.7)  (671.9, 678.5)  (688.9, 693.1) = 0.016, 40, 38.8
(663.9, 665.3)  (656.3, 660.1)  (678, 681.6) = -0.057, 39.3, 39.7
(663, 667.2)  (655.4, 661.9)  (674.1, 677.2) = -0.097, 40.1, 39.8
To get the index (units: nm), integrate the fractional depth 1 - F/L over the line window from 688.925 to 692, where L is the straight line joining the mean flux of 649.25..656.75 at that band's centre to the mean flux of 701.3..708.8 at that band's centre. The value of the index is -0.07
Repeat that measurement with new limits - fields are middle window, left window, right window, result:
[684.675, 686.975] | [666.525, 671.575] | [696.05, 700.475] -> -0.01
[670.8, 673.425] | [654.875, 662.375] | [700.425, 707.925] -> -0.06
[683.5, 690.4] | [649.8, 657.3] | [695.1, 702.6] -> -0.11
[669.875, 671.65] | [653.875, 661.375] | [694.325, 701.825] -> -0.05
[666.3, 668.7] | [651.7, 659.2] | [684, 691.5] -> -0.06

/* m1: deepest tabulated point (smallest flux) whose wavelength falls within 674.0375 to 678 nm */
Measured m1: 39.3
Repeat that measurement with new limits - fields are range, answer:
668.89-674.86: 39.9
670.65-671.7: 40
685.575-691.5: 38.5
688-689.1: 38.7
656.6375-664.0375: 32.6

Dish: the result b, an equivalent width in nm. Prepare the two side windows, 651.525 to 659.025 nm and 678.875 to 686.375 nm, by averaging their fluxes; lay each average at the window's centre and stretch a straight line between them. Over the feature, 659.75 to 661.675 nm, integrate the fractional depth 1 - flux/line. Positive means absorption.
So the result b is -0.139 nm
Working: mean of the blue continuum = 40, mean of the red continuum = 39.4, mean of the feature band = 42.7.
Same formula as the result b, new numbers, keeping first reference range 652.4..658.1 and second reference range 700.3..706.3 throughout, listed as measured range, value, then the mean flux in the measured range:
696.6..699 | -0.02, 38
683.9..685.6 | -0.04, 39.1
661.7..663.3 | -0.08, 41.1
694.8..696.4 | -0.02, 38.2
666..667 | -0.04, 40.6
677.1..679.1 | -0.07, 39.9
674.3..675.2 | -0.03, 39.9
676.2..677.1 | -0.03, 39.7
